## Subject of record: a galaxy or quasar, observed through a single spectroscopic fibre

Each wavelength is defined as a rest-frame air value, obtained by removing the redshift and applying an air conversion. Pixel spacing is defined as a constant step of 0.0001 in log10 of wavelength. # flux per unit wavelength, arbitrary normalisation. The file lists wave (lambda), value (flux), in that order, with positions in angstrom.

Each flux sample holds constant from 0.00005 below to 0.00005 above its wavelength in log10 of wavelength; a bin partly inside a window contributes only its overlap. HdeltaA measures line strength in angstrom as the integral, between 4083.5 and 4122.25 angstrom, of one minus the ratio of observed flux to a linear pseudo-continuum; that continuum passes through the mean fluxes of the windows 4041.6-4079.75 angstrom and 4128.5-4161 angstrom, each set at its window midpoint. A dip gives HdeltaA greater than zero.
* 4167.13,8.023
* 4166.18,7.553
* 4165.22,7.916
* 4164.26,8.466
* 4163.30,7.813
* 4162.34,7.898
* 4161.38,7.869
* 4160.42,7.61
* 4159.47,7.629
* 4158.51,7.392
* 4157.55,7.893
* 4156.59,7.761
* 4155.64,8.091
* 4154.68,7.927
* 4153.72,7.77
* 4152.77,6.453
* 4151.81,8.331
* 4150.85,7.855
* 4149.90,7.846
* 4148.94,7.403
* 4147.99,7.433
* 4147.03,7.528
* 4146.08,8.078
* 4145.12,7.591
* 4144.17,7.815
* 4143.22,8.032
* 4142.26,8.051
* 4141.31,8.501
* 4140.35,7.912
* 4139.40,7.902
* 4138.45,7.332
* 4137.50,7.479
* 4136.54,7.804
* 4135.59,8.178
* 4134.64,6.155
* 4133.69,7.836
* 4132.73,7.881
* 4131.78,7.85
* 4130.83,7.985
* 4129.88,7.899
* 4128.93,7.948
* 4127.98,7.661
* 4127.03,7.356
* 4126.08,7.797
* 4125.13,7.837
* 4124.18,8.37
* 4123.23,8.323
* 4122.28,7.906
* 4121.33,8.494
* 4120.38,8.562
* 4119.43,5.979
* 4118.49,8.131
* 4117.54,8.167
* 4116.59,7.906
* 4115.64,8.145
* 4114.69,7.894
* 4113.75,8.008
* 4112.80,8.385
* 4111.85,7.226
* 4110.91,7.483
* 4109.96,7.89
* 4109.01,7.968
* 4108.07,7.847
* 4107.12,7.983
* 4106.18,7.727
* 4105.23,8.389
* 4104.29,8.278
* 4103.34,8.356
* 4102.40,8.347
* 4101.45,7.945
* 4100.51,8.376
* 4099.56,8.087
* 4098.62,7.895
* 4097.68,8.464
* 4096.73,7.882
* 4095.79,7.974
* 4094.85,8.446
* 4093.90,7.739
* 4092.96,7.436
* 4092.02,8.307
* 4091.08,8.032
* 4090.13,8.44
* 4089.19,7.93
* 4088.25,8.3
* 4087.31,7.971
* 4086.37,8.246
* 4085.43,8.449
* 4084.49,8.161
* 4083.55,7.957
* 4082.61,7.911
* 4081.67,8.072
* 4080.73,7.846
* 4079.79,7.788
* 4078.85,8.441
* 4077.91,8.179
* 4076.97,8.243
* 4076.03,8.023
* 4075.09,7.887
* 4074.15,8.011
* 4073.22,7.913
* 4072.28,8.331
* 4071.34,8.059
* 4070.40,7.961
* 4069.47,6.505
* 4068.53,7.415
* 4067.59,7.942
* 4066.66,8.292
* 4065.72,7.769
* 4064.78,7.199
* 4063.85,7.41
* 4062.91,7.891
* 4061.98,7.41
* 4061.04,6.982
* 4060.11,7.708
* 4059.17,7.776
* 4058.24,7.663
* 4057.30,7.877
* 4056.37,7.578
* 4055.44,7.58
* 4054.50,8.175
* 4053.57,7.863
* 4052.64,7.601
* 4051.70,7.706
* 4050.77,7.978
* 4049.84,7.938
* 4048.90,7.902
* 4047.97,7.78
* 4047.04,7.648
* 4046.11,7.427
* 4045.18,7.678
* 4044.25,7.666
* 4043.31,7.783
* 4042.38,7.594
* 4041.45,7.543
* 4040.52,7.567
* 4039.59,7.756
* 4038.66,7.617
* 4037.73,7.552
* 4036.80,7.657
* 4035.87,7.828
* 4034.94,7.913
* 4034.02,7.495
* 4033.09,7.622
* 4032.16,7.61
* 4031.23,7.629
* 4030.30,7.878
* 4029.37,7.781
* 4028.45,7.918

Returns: -1.4 angstrom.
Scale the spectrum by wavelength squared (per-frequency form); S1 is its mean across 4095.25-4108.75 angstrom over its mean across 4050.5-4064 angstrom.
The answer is 1.08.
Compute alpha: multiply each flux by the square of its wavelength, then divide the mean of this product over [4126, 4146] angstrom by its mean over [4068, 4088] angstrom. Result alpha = 1.00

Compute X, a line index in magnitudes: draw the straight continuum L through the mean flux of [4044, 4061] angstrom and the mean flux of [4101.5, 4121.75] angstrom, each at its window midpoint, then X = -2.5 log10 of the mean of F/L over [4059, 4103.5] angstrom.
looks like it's -0.01 mag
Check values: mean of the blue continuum 7.74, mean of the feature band 7.95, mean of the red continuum 7.96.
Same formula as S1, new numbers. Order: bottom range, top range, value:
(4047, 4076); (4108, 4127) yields 1.05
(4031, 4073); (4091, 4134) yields 1.07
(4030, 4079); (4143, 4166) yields 1.05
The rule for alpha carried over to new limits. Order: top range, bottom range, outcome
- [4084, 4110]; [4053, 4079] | 1.06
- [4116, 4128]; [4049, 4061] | 1.05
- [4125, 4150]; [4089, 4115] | 0.98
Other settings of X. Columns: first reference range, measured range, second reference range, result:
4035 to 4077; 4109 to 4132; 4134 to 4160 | -0.02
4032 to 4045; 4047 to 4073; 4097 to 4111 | 0.01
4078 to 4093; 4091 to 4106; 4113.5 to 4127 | -0.01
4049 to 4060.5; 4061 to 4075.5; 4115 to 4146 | 0.01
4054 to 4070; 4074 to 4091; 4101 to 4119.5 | -0.05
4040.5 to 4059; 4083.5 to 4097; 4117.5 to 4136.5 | -0.04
